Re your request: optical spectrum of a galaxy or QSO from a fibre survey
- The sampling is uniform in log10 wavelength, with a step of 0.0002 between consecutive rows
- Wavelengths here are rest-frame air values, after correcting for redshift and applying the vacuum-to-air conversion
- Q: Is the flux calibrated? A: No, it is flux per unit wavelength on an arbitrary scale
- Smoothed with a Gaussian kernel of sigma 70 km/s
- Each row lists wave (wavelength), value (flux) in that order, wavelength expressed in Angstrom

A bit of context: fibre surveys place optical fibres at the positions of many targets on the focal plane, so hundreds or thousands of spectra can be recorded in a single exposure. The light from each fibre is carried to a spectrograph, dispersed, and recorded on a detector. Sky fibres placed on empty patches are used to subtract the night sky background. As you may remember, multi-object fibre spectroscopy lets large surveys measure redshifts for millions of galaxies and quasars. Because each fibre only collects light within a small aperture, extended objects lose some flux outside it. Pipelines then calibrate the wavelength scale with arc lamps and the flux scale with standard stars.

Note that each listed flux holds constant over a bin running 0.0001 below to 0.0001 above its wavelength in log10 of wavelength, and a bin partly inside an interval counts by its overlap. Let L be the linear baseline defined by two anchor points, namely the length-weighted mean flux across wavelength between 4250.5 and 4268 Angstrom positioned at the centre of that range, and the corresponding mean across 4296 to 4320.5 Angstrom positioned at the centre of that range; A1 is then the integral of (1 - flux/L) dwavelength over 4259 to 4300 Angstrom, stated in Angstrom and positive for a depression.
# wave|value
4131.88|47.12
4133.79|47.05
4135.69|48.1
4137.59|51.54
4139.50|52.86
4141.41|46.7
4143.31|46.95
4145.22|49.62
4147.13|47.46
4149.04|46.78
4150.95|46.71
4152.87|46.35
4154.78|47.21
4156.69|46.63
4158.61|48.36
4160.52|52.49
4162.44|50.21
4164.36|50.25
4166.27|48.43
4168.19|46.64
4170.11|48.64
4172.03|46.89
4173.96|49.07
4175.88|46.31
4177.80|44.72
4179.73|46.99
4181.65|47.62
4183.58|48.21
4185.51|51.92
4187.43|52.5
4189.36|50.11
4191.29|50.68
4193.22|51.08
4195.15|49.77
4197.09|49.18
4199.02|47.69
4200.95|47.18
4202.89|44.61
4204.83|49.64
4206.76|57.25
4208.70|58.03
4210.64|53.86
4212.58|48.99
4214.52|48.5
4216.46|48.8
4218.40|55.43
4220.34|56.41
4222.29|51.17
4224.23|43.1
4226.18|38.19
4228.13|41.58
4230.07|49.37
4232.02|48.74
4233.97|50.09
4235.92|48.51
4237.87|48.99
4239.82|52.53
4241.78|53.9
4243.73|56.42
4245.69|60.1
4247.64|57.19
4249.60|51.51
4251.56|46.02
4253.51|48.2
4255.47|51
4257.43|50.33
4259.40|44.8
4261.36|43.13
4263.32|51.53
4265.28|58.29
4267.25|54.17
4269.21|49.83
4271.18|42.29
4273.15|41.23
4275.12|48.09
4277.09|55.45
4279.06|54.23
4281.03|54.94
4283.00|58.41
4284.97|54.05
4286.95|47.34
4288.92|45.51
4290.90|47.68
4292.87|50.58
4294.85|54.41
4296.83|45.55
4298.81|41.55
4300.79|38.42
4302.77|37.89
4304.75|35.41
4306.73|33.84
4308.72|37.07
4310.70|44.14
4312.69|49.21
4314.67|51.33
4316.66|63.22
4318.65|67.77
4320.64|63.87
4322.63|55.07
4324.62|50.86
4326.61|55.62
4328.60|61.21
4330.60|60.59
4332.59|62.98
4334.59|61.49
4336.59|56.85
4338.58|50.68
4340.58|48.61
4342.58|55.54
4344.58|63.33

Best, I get -1.3 Angstrom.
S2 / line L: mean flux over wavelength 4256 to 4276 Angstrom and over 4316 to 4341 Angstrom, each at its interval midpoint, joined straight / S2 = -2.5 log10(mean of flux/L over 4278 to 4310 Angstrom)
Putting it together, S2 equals 0.15 mag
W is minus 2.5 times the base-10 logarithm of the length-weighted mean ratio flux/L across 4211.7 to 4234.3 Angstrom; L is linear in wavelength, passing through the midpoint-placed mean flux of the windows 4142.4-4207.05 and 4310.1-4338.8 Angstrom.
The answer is 0.067 mag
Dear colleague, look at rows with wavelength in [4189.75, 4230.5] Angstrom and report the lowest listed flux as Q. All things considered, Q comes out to 38.19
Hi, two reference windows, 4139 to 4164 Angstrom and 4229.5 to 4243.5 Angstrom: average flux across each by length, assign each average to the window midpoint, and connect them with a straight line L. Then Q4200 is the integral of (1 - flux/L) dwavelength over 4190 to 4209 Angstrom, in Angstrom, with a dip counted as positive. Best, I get -0.23 Angstrom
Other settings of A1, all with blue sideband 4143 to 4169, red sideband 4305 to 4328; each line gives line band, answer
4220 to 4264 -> 0.41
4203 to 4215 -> -0.72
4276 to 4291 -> -0.44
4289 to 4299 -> 0.57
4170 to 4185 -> 0.39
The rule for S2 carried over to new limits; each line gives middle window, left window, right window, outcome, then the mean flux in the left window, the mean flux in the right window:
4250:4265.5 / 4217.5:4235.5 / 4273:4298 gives 0.017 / 48.2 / 50.8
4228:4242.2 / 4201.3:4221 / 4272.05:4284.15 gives 0.053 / 51.9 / 52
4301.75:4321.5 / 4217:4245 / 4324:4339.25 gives 0.168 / 49.7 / 57.9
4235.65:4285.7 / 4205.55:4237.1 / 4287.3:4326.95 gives -0.048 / 49.9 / 48.3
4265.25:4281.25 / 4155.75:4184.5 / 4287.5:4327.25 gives -0.044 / 48.1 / 48.4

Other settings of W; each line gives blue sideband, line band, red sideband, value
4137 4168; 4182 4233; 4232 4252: 0.03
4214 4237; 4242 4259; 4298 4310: -0.17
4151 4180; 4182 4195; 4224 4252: -0.04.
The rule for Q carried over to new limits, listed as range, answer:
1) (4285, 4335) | 33.84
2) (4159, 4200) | 44.72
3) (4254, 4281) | 41.23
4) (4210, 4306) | 35.41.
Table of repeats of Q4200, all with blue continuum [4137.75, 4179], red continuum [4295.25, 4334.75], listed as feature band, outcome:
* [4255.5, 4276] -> 0.6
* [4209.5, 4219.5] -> -0.5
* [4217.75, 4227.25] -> 0.1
